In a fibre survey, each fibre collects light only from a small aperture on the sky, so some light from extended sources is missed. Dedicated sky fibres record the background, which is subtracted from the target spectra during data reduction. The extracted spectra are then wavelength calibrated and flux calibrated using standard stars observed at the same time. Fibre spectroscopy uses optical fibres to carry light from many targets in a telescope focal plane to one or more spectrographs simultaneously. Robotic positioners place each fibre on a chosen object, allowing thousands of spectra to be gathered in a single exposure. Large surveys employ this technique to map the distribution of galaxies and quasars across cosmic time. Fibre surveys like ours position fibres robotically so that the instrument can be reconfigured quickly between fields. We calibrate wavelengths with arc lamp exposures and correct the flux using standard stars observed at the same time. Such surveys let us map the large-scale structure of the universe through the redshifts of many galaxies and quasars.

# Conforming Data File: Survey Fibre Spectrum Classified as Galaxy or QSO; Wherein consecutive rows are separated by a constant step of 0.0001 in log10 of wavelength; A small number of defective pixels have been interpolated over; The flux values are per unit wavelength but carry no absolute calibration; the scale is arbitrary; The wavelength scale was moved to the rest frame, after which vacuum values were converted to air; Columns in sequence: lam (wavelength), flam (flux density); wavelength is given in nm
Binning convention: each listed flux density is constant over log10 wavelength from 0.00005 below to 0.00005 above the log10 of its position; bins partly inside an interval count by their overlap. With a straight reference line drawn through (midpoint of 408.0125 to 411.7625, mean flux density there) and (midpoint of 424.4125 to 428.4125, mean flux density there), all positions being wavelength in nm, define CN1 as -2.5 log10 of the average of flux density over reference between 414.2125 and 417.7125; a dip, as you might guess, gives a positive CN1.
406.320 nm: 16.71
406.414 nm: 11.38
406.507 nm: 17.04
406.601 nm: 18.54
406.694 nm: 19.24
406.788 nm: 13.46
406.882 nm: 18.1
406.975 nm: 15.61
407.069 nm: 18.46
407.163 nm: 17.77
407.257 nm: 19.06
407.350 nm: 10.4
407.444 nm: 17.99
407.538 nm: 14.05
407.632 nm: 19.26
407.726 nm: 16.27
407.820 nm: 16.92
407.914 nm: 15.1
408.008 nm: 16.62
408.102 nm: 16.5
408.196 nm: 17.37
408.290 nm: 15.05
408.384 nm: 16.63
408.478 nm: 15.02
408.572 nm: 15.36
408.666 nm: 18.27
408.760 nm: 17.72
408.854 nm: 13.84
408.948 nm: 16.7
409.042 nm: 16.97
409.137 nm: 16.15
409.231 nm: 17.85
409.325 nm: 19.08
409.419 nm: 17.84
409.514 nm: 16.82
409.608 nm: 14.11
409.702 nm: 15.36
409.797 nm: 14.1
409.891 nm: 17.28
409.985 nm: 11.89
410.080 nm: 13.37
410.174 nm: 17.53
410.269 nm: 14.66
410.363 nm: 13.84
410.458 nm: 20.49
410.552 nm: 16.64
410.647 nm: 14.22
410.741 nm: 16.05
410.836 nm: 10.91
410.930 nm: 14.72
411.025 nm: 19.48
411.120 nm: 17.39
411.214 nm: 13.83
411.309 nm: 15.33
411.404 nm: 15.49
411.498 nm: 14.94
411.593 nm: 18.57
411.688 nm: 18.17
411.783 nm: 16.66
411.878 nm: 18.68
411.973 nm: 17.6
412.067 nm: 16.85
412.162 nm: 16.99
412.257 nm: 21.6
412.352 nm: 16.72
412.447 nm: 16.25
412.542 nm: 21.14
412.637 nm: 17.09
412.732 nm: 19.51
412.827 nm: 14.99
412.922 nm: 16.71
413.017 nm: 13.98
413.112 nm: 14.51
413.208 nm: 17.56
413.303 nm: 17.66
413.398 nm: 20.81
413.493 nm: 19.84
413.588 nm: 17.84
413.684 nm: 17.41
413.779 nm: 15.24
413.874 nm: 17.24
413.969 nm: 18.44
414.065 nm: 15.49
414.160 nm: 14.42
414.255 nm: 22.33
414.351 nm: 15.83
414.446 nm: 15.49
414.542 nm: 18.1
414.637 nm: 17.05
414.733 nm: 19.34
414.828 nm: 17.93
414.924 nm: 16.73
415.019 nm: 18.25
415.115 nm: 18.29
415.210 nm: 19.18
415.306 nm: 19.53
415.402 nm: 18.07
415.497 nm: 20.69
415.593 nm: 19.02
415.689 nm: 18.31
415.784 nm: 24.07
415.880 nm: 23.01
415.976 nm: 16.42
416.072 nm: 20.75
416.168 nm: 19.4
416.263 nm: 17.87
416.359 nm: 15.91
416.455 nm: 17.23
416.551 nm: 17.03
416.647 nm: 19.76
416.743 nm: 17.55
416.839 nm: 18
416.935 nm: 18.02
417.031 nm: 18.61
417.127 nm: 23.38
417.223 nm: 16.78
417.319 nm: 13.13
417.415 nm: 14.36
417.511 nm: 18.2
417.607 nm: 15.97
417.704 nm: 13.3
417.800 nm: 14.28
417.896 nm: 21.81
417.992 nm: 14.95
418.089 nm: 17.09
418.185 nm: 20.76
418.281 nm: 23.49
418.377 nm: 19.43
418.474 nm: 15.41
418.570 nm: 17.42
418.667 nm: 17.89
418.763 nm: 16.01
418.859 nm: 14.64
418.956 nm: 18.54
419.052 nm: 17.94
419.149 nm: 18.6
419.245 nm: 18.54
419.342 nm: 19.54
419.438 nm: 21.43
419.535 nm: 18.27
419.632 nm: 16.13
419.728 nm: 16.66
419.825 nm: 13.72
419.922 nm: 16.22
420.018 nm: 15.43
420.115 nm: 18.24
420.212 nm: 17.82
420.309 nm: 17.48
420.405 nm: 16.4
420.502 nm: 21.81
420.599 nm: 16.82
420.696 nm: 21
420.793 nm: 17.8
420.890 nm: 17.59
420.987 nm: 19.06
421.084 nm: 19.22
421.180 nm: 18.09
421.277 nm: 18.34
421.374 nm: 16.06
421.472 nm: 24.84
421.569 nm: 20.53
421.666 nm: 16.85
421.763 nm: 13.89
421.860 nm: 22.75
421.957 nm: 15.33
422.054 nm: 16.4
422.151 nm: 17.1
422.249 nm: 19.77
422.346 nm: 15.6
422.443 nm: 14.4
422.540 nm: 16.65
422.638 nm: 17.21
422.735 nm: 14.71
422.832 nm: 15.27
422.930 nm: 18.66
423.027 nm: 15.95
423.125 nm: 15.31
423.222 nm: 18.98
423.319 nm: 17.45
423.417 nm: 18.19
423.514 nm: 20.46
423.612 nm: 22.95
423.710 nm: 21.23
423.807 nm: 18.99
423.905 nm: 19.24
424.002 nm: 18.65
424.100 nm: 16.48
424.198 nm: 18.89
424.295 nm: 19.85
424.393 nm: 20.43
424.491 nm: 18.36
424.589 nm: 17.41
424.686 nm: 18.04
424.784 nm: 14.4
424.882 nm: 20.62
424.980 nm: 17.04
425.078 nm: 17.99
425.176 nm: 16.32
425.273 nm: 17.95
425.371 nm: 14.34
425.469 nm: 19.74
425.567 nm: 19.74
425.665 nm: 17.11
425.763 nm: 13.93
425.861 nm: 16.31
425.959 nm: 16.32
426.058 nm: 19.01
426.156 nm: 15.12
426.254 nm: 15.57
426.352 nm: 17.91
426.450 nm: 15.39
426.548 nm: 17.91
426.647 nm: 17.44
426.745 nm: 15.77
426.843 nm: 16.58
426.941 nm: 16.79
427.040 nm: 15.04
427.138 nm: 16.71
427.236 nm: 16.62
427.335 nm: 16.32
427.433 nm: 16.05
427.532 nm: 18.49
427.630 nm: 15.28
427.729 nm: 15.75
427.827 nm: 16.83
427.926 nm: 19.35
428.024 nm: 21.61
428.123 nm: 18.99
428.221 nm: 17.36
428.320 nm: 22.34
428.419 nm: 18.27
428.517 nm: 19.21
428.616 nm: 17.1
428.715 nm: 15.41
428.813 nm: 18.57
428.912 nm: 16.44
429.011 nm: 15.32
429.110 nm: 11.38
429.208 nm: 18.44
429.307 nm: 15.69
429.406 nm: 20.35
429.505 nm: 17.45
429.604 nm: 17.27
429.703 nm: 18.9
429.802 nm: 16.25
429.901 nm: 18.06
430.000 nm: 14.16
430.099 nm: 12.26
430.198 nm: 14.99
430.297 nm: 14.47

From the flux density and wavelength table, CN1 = -0.108 mag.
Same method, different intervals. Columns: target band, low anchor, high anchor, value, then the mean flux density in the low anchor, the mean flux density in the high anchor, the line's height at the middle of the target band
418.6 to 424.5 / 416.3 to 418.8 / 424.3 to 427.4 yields -0.04 mag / 17.5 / 17.1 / 17.3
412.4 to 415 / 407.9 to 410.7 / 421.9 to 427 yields -0.06 mag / 16.1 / 17.5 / 16.5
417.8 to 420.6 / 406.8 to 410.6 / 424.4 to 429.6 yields -0.06 mag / 16.3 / 17.2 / 16.8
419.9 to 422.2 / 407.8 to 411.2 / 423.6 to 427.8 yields -0.07 mag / 16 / 17.4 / 17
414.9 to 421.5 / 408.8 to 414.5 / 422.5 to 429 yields -0.06 mag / 16.6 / 17.6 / 17.1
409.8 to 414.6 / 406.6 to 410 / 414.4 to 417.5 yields 0.04 mag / 16.4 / 18.4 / 17.4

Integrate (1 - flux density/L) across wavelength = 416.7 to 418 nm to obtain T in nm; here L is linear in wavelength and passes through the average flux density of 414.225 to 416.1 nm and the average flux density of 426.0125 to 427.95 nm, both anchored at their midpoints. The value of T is 0.097 nm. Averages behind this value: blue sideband 18.9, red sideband 16.7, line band 17.1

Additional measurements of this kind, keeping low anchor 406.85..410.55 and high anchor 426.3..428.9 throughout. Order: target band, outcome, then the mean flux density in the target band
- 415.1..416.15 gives -0.19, 19.8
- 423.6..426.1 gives -0.12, 18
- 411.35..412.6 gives -0.09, 17.7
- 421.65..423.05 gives 0.03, 16.7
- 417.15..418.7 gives -0.04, 17.2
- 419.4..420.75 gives -0.05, 17.6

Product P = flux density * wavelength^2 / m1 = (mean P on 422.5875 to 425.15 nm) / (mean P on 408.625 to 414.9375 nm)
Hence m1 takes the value 1.1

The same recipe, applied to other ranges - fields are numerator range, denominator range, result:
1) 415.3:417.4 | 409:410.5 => 1.20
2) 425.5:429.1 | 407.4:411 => 1.16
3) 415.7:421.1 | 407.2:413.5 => 1.13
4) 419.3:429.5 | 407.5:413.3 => 1.15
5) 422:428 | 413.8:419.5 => 1.00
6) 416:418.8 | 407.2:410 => 1.14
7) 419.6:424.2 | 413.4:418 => 1.02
